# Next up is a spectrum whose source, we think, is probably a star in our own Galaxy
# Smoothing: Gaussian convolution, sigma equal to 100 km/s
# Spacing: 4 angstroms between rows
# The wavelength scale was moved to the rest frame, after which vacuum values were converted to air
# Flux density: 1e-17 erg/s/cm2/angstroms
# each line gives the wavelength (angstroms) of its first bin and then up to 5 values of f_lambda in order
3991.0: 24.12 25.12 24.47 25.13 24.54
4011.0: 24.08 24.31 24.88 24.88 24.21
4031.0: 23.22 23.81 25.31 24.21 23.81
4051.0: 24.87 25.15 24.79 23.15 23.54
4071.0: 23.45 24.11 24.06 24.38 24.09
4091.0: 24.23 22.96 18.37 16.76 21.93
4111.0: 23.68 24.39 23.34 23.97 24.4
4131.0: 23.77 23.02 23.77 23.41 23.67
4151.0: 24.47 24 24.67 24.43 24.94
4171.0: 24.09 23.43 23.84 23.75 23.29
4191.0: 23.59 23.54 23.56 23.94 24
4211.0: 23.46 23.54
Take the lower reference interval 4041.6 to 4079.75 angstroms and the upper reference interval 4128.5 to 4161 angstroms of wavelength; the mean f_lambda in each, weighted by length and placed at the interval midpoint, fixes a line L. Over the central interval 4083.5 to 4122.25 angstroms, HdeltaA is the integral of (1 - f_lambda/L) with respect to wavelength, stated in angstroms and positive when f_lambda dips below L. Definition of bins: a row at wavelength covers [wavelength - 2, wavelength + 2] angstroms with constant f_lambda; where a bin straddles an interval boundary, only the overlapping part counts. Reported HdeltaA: 2.66 angstroms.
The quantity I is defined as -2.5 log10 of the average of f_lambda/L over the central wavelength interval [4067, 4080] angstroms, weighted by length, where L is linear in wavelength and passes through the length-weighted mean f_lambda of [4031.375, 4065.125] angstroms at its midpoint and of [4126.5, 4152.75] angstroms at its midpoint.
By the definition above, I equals 0.02 mag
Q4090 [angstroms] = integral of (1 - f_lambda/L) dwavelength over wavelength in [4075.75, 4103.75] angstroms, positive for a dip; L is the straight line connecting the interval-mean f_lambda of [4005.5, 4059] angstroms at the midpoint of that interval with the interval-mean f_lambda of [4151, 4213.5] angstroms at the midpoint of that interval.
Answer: 2.1 angstroms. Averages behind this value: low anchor 24.4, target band 22.4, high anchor 23.9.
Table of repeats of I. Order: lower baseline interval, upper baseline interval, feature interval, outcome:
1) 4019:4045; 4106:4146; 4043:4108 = 0.04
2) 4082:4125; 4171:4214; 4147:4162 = -0.05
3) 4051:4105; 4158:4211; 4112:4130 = -0.03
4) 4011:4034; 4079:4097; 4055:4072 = 0.01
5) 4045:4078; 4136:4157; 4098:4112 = 0.19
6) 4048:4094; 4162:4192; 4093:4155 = 0.06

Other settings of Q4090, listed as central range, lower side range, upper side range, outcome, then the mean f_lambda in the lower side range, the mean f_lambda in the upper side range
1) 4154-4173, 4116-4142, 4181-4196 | -0.67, 23.7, 23.5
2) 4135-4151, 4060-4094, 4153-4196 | 0.19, 23.9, 24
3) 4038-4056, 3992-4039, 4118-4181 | -0.20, 24.5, 24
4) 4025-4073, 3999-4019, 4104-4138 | 0.00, 24.5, 23.4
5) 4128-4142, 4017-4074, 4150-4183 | 0.37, 24.2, 24.2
